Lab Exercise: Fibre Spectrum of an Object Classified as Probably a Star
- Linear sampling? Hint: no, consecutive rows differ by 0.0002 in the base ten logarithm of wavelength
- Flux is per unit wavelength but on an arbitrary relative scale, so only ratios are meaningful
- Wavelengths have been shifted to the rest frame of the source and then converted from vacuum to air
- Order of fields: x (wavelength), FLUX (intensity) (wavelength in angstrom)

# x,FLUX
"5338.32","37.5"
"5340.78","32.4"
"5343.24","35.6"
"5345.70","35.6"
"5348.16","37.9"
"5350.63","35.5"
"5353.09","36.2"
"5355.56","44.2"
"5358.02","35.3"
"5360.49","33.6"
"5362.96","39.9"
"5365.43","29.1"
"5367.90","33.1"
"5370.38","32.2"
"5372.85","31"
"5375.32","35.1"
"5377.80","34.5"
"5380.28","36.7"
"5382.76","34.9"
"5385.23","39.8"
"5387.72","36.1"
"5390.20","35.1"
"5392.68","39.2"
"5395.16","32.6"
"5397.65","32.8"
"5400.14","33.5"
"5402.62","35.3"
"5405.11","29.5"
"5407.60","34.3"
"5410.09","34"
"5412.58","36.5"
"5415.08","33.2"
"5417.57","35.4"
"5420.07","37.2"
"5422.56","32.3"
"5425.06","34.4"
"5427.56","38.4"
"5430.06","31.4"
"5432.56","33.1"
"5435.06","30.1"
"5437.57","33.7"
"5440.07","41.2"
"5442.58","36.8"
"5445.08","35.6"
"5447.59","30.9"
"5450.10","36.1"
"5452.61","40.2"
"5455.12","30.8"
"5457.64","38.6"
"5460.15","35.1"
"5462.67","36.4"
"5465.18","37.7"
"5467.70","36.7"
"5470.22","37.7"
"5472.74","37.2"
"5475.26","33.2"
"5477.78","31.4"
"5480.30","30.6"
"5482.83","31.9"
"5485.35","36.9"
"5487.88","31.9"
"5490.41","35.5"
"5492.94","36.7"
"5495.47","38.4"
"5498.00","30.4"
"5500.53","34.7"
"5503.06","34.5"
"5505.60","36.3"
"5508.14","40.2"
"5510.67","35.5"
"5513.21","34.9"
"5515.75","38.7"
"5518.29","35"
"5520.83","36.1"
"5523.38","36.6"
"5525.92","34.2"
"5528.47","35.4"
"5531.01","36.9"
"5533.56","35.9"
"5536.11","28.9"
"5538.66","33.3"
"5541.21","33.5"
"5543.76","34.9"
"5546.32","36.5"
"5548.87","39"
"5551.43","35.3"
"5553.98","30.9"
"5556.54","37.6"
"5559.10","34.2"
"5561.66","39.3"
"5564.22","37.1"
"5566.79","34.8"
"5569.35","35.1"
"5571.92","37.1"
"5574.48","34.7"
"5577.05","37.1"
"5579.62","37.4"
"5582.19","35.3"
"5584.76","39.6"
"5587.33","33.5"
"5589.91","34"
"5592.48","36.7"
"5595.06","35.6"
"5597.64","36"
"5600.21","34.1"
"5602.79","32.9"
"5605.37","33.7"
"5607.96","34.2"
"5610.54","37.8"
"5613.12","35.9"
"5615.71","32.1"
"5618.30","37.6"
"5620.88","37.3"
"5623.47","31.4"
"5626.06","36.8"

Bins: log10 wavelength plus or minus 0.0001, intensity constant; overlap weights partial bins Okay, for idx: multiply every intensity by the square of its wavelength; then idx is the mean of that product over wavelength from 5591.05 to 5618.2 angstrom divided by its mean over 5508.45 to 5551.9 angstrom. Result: 1.01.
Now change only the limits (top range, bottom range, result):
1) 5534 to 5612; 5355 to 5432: 1.09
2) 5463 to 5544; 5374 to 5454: 1.04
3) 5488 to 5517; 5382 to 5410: 1.07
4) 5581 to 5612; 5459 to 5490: 1.06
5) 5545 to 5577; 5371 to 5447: 1.10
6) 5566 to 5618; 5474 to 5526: 1.05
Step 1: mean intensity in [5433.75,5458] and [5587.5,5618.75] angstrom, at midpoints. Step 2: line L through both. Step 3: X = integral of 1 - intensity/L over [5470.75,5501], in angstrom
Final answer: 0.9 angstrom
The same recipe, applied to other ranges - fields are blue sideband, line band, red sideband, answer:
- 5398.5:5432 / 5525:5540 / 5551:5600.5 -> 0.5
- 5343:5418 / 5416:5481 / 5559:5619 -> 0.3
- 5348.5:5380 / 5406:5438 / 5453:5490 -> 0.8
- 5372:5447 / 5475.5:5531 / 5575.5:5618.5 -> 0.1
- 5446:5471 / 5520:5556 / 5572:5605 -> 0.9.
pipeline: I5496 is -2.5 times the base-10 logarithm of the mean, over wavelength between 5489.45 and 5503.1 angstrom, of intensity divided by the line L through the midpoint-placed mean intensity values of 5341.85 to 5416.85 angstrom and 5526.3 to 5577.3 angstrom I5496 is 0.00 mag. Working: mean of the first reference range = 35.1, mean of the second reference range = 35.3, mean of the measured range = 35.1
